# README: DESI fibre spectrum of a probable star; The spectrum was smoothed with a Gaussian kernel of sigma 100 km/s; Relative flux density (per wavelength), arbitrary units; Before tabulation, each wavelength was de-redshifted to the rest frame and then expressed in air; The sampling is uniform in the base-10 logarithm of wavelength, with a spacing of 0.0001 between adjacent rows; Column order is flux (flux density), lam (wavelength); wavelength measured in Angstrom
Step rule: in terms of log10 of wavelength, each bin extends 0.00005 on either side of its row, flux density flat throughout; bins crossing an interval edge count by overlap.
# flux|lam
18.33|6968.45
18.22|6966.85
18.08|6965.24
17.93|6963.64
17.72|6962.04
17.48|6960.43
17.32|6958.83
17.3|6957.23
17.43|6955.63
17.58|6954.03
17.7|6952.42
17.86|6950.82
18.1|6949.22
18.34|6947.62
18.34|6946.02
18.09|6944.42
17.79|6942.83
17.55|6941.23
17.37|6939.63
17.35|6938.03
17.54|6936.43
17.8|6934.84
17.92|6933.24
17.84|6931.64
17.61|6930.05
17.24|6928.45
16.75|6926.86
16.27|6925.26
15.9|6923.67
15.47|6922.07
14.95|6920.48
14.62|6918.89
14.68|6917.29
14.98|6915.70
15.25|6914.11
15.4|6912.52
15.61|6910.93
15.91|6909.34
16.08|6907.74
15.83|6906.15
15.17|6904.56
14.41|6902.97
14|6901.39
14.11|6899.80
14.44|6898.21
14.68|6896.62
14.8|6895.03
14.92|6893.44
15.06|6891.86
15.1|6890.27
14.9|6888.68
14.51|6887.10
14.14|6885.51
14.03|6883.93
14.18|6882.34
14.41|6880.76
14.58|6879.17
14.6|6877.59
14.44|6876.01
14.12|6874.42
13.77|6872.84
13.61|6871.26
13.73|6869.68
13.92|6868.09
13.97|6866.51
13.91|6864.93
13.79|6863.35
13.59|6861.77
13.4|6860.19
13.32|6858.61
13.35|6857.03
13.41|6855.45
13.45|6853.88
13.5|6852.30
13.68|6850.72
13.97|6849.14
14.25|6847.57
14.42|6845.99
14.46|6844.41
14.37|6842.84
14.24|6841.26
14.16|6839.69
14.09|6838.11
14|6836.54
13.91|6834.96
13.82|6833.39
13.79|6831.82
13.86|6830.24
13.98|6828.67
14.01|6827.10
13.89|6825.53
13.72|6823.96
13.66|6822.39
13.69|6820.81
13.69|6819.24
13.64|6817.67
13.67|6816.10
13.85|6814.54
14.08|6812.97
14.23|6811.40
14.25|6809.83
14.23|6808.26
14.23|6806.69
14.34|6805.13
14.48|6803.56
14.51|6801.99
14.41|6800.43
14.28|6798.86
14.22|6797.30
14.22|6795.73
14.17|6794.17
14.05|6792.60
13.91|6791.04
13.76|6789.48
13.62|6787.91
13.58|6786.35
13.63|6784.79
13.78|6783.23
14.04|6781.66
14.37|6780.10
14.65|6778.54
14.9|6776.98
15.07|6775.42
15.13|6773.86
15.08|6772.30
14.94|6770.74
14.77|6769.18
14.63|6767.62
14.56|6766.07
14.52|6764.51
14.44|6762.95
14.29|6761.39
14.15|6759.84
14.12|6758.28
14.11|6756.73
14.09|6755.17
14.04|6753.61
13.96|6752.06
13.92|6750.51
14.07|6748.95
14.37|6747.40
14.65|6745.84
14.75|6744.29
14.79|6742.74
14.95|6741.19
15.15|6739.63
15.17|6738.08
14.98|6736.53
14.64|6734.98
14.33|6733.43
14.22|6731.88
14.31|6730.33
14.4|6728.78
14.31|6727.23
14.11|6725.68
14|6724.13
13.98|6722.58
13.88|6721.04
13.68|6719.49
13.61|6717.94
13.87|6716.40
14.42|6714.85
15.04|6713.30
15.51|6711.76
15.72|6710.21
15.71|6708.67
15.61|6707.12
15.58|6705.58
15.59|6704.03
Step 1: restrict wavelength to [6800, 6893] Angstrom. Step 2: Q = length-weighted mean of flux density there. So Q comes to 14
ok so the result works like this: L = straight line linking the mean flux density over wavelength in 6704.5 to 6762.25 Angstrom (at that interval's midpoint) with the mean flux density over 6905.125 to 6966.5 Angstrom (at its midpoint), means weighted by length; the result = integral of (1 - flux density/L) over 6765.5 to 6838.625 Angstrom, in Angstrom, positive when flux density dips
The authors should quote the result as 5.54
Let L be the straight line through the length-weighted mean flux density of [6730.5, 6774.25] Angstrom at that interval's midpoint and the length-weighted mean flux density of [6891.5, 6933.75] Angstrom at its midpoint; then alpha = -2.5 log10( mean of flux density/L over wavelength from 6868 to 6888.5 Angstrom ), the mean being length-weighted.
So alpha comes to 0.084 mag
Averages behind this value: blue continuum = 14.5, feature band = 14.2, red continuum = 15.5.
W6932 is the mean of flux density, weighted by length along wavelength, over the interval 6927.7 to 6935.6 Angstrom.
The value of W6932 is 17.7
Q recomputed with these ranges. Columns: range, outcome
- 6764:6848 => 14.2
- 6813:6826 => 13.7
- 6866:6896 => 14.4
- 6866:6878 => 14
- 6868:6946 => 15.5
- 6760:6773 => 14.6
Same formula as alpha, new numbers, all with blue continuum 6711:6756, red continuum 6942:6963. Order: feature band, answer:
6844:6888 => 0.18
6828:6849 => 0.14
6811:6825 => 0.14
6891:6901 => 0.16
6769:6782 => 0.02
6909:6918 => 0.13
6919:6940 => 0.04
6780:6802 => 0.09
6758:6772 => 0.03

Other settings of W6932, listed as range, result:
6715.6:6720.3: 13.7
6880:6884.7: 14.2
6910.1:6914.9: 15.4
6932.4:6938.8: 17.6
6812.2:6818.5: 13.8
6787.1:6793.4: 13.8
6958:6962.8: 17.5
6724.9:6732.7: 14.3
